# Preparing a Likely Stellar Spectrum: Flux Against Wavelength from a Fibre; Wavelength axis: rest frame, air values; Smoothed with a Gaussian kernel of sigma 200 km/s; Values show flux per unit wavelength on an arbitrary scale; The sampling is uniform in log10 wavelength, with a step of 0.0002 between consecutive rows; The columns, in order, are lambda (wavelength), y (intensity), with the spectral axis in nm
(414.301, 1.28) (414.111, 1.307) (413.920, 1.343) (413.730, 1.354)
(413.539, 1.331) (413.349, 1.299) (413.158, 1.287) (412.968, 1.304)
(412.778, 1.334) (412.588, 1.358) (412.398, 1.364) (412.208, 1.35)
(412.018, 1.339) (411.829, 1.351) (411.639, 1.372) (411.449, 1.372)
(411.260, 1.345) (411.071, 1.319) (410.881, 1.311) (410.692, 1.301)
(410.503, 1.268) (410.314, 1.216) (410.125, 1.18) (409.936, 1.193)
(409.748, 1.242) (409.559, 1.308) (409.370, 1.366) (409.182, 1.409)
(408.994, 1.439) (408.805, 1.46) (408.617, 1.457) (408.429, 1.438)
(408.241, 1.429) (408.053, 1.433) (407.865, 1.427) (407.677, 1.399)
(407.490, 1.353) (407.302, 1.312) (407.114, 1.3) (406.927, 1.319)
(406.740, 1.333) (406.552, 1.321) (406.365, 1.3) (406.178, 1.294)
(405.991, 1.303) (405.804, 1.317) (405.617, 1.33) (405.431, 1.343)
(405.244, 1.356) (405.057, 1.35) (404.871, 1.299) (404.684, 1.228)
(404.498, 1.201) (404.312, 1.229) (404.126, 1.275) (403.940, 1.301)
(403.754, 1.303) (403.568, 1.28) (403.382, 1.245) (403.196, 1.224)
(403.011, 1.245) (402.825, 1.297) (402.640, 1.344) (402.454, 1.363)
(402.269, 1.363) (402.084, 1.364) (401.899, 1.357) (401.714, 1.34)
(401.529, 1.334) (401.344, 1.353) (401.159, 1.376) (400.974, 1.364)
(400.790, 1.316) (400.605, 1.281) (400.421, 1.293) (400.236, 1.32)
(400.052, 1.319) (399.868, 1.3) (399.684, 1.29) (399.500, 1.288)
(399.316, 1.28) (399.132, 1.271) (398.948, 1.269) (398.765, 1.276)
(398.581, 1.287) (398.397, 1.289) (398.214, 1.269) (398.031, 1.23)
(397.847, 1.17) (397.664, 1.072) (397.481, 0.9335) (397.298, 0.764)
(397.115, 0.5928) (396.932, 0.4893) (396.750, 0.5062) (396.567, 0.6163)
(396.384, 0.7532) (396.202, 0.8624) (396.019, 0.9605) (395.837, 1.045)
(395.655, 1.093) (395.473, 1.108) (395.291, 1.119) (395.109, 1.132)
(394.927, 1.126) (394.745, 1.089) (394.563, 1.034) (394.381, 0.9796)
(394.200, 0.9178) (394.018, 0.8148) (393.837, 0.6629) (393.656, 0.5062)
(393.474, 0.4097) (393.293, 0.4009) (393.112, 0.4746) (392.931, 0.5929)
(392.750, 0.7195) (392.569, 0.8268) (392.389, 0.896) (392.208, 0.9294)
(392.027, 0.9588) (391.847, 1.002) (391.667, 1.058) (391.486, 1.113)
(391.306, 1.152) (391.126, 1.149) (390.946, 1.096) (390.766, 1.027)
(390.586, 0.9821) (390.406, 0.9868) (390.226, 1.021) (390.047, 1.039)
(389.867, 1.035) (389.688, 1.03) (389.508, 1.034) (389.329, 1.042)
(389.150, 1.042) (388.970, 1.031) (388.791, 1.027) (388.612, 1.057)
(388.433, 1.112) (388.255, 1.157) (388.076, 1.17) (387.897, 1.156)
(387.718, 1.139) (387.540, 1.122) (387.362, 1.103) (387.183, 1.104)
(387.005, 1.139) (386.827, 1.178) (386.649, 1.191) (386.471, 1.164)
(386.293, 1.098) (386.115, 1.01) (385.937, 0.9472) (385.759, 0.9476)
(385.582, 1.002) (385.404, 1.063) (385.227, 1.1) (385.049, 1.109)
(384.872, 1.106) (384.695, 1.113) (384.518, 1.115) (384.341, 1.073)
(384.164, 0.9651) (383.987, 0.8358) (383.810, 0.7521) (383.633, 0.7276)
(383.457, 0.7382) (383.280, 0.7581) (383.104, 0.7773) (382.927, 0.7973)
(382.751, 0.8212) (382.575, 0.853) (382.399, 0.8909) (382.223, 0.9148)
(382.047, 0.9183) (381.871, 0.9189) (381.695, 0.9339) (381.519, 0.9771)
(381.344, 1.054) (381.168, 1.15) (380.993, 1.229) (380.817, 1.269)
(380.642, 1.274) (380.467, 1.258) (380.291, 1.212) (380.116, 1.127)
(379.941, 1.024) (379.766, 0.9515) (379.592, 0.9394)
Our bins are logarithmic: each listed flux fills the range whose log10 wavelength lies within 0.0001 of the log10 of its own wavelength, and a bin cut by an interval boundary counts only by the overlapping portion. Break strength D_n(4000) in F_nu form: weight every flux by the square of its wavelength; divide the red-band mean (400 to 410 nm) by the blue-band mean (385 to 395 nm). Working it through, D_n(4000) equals 1.46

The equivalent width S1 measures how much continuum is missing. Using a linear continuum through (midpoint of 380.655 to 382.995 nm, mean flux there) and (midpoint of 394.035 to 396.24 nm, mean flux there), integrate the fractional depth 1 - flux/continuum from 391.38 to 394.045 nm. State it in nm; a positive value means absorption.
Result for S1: 0.70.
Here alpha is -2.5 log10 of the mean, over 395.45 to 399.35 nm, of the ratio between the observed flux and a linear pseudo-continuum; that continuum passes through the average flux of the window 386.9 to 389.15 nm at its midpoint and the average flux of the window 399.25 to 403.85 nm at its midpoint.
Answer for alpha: 0.24 mag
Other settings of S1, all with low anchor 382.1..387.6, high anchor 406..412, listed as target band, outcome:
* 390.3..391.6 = 0.00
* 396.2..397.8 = 0.59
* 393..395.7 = 0.66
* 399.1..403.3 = -0.32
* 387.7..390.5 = -0.05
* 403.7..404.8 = 0.01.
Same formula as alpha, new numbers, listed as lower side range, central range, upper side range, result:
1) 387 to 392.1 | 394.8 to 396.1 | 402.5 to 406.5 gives 0.07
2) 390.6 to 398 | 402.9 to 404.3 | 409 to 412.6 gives -0.13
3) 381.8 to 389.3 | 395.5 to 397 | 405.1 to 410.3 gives 0.40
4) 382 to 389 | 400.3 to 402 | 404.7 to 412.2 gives -0.09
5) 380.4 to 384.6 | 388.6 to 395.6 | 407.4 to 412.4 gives 0.16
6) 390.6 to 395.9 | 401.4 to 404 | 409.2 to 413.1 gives -0.17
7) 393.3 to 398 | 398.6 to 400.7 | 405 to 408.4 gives -0.23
